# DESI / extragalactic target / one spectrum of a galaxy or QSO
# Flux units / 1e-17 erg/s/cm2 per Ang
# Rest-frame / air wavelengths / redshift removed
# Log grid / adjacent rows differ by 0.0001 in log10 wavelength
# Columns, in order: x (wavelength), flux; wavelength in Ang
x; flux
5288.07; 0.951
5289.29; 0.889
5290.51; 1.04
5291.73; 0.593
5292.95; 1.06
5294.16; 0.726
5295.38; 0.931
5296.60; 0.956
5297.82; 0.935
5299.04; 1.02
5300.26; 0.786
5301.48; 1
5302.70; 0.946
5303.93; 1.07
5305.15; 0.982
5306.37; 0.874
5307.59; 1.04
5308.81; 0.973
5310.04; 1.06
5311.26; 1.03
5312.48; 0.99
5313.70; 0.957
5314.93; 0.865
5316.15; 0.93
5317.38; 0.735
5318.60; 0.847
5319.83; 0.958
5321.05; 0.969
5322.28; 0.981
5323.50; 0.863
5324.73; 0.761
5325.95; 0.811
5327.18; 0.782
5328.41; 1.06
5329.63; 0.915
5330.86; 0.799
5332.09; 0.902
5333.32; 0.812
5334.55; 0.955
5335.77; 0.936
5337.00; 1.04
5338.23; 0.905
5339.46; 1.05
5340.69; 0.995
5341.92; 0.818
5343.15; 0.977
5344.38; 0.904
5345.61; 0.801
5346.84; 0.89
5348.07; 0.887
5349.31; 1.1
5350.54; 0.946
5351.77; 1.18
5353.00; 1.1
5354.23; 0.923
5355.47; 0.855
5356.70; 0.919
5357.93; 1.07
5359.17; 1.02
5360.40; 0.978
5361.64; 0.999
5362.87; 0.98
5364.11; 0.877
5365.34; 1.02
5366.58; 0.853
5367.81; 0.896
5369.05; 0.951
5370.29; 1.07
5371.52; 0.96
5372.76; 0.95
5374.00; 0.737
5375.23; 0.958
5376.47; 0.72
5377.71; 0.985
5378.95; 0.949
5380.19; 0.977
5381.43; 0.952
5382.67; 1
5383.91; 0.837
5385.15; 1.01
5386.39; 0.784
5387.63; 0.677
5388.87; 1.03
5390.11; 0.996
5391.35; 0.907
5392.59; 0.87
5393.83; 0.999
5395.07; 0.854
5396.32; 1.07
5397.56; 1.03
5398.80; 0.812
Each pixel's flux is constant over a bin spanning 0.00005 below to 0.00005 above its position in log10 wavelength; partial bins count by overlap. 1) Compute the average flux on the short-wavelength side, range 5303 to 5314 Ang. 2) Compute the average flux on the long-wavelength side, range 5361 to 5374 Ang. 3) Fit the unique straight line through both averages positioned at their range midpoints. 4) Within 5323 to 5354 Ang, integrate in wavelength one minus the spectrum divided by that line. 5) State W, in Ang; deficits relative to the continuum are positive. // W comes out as 1.3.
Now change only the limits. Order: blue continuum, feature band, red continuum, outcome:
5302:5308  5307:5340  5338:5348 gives 0.9 Ang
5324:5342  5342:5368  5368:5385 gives -1.2 Ang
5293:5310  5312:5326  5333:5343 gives 0.8 Ang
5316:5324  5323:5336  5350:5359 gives 0.8 Ang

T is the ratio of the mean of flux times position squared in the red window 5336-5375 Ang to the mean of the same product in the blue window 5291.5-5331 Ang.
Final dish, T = 1.06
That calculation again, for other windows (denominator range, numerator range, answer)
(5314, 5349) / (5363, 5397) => 1.04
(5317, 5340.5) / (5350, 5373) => 1.10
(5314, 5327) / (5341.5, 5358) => 1.11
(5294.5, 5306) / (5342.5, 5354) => 1.04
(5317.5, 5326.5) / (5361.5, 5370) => 1.09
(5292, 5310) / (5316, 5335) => 0.94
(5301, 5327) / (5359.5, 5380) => 1.02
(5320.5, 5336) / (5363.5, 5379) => 1.05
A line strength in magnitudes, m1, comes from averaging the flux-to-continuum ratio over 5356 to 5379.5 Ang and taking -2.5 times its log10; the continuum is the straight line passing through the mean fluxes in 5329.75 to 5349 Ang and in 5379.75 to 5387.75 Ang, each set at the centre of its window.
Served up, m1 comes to -0.04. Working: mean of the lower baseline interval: 0.914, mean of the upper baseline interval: 0.902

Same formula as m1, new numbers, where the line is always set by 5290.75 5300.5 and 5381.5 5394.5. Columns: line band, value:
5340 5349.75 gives -0.02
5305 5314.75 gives -0.11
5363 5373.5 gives -0.05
